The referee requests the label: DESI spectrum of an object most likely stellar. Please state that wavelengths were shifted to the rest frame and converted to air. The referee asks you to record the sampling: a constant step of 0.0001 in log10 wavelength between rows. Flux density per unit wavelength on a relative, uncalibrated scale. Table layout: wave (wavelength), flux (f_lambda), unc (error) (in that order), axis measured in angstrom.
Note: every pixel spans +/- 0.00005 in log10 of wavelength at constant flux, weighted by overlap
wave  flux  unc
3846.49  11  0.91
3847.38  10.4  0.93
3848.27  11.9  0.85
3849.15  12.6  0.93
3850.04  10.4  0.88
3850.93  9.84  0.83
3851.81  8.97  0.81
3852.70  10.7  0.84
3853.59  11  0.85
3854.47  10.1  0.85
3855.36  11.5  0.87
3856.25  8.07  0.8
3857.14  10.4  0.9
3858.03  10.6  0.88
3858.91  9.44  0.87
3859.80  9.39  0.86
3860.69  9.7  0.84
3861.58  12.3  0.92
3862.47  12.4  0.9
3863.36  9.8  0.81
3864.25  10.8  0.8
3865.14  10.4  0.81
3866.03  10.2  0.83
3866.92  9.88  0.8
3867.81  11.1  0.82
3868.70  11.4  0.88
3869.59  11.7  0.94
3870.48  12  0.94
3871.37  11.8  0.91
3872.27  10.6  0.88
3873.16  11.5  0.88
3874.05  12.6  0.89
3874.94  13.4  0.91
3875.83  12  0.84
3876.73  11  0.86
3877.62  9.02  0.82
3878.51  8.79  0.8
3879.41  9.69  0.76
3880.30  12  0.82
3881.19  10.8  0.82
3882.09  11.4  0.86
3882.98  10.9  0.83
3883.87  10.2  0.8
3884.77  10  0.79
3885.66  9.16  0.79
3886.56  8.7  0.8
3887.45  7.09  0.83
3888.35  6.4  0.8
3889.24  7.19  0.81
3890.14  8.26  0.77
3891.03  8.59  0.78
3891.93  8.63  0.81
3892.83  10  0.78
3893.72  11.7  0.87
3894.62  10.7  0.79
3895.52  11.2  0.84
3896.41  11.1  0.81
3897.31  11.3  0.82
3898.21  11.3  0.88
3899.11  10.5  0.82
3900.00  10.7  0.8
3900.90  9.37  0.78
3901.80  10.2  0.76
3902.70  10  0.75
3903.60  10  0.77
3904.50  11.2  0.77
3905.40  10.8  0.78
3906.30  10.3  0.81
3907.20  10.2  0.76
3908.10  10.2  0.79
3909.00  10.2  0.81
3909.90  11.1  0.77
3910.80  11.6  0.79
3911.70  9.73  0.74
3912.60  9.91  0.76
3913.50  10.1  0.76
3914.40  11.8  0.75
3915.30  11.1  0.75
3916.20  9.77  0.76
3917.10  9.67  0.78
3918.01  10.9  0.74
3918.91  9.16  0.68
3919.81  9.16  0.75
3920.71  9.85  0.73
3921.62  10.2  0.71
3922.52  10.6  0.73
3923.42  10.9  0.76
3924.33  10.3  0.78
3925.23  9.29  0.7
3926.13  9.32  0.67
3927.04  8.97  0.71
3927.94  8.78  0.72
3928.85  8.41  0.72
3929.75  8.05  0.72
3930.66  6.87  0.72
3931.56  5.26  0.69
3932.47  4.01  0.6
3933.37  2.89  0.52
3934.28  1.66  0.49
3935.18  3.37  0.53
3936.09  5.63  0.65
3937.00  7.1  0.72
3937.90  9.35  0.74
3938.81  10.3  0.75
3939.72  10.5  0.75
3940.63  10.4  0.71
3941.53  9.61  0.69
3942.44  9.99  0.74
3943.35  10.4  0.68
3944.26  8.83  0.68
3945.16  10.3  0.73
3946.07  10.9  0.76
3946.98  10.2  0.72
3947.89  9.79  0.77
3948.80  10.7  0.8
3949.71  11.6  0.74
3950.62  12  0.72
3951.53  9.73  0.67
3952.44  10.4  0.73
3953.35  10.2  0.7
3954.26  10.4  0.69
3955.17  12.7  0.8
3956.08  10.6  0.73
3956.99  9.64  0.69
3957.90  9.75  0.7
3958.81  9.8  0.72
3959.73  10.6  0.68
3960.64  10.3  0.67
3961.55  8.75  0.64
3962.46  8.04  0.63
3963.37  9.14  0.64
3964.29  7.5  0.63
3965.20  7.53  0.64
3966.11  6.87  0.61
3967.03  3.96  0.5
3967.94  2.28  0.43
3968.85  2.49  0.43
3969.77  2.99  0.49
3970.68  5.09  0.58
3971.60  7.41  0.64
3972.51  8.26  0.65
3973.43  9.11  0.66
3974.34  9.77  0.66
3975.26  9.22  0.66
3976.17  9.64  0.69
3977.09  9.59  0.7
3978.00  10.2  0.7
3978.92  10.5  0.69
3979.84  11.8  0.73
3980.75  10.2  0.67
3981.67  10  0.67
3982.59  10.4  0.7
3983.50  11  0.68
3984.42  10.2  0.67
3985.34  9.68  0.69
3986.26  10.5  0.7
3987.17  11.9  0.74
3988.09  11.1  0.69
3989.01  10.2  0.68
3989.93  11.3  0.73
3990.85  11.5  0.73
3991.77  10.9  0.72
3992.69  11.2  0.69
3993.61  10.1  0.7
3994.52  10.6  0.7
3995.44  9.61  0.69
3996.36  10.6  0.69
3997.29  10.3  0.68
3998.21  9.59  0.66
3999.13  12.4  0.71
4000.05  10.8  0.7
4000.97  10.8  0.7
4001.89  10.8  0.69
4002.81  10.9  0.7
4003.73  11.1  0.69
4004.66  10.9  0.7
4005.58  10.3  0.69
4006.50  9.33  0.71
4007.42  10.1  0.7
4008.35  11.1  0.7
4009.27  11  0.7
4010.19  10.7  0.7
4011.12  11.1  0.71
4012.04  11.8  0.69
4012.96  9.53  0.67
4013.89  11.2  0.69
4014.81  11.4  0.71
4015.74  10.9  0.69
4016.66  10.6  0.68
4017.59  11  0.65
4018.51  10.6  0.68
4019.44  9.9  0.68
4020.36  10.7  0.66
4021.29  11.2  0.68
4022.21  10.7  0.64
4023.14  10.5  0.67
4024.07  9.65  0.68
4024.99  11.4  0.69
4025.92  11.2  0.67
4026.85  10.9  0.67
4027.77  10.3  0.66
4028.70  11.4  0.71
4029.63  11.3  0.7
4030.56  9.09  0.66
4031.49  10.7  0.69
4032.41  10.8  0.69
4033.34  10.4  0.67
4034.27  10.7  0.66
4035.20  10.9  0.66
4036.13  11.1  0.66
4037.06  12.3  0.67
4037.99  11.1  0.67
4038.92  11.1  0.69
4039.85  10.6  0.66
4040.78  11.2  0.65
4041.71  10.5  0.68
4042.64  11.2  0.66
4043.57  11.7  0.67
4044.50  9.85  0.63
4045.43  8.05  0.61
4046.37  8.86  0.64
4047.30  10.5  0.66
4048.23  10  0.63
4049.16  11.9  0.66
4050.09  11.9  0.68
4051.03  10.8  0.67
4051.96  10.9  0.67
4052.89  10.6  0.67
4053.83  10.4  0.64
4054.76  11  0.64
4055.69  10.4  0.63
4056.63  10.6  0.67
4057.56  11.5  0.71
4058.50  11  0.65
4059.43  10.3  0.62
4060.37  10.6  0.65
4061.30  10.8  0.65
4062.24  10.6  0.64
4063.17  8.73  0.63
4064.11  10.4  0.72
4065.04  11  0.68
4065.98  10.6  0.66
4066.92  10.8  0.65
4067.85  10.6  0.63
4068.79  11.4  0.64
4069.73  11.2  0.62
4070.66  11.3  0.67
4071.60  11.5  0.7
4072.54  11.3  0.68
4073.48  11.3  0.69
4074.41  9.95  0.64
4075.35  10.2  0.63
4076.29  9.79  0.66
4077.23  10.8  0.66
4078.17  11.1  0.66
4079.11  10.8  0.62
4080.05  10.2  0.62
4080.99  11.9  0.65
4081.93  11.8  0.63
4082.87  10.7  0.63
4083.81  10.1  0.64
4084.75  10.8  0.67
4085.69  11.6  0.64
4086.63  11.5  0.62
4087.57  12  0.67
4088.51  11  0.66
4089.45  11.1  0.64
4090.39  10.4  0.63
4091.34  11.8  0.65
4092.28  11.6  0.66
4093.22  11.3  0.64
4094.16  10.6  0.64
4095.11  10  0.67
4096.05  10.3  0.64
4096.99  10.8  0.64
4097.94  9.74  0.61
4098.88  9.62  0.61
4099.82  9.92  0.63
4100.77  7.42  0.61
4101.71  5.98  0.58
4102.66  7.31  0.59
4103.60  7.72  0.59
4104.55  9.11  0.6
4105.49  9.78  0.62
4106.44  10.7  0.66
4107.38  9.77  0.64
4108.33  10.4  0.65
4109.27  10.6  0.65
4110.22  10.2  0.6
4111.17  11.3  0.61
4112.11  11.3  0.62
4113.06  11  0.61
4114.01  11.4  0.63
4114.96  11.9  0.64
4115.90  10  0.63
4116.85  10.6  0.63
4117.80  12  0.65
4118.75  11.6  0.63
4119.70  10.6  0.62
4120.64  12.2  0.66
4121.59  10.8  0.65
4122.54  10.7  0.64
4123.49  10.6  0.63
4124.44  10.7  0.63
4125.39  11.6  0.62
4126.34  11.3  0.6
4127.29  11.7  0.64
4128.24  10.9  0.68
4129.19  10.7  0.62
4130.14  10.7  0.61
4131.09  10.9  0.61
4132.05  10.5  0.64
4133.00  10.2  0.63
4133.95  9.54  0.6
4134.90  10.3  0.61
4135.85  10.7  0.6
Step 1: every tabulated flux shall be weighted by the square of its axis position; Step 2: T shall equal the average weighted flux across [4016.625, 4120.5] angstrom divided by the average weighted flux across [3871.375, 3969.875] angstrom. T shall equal 1.22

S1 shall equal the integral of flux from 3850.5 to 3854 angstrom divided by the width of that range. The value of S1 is 10.1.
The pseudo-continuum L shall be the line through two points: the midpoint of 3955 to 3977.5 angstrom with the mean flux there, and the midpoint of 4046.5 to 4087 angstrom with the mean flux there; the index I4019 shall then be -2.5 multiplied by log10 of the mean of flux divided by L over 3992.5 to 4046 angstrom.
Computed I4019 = -0.135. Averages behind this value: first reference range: 7.98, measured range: 10.7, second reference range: 10.8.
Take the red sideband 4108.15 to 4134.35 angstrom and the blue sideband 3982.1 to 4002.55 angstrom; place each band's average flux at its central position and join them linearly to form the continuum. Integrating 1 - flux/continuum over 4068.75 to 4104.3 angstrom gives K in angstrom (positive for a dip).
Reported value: 1.39 angstrom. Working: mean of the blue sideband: 10.7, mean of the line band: 10.4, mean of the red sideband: 10.9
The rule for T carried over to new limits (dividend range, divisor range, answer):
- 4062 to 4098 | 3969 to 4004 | 1.14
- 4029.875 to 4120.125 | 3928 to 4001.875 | 1.23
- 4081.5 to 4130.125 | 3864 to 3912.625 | 1.14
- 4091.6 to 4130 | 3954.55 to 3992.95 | 1.22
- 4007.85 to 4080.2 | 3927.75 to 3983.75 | 1.31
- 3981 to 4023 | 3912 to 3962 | 1.19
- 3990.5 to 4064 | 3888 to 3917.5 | 1.12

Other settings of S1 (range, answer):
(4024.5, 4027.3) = 11.2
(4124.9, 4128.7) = 11.4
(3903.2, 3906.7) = 10.6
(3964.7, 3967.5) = 6.13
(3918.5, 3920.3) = 9.2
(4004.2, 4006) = 10.6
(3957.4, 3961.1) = 10.1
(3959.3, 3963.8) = 9.38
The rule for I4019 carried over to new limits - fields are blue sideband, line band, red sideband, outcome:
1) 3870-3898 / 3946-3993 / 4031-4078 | 0.12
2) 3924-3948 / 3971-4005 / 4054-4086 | -0.13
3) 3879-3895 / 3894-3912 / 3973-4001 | -0.10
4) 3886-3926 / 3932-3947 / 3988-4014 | 0.28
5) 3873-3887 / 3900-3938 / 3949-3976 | 0.08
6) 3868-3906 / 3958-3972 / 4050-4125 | 0.45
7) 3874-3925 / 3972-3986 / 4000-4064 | 0.06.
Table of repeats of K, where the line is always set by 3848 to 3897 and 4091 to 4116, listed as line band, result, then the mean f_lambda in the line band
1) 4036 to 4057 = -1.20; 10.7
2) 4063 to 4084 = -1.46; 10.8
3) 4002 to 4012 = -0.51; 10.7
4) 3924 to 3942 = 4.91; 7.49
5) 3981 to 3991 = -0.44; 10.7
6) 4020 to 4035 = -0.78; 10.7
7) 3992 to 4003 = -0.47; 10.6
